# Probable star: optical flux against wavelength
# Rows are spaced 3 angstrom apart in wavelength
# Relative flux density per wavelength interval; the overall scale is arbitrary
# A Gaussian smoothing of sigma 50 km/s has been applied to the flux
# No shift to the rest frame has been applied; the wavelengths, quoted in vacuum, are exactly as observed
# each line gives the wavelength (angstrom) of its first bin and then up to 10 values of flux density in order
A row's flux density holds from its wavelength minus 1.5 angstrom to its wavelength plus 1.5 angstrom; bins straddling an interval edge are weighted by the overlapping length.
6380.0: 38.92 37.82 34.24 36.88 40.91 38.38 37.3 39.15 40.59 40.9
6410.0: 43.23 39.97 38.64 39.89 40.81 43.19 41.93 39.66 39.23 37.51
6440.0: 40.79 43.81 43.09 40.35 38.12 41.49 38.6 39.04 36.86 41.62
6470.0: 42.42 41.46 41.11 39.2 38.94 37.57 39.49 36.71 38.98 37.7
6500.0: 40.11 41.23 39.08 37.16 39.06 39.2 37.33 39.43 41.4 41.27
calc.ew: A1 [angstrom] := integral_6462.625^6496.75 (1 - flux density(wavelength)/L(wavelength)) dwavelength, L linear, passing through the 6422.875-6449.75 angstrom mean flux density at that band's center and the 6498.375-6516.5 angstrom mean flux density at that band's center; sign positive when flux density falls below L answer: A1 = 0.5 angstrom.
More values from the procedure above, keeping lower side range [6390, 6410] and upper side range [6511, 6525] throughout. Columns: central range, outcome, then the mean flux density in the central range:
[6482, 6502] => 0.41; 38.5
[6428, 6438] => 0.07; 39.3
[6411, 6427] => -0.39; 40.6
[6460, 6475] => -0.34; 40.3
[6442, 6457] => -0.63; 41.2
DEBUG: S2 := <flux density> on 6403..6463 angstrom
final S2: 40.5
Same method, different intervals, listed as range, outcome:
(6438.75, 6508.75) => 39.9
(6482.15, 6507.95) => 38.8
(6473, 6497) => 38.9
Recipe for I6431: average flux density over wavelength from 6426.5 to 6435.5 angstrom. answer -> 40.3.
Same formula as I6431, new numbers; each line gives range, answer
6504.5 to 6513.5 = 38.4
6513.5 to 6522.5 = 38.7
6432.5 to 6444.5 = 40.3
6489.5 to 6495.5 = 37.8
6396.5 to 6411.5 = 40.2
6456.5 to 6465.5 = 38.2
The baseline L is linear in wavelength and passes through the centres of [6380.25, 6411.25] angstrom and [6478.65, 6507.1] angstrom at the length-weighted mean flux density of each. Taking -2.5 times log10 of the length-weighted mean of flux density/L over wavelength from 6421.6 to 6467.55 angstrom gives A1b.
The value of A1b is -0.040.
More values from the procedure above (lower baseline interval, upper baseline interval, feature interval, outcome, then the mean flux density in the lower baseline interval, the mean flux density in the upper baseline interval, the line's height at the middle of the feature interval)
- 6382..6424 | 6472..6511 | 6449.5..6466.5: 0.00 mag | 39.3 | 39.1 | 39.2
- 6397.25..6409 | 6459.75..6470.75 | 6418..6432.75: -0.03 mag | 39.8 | 39.8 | 39.8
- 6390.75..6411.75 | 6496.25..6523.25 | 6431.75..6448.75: -0.03 mag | 40.1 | 39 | 39.7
